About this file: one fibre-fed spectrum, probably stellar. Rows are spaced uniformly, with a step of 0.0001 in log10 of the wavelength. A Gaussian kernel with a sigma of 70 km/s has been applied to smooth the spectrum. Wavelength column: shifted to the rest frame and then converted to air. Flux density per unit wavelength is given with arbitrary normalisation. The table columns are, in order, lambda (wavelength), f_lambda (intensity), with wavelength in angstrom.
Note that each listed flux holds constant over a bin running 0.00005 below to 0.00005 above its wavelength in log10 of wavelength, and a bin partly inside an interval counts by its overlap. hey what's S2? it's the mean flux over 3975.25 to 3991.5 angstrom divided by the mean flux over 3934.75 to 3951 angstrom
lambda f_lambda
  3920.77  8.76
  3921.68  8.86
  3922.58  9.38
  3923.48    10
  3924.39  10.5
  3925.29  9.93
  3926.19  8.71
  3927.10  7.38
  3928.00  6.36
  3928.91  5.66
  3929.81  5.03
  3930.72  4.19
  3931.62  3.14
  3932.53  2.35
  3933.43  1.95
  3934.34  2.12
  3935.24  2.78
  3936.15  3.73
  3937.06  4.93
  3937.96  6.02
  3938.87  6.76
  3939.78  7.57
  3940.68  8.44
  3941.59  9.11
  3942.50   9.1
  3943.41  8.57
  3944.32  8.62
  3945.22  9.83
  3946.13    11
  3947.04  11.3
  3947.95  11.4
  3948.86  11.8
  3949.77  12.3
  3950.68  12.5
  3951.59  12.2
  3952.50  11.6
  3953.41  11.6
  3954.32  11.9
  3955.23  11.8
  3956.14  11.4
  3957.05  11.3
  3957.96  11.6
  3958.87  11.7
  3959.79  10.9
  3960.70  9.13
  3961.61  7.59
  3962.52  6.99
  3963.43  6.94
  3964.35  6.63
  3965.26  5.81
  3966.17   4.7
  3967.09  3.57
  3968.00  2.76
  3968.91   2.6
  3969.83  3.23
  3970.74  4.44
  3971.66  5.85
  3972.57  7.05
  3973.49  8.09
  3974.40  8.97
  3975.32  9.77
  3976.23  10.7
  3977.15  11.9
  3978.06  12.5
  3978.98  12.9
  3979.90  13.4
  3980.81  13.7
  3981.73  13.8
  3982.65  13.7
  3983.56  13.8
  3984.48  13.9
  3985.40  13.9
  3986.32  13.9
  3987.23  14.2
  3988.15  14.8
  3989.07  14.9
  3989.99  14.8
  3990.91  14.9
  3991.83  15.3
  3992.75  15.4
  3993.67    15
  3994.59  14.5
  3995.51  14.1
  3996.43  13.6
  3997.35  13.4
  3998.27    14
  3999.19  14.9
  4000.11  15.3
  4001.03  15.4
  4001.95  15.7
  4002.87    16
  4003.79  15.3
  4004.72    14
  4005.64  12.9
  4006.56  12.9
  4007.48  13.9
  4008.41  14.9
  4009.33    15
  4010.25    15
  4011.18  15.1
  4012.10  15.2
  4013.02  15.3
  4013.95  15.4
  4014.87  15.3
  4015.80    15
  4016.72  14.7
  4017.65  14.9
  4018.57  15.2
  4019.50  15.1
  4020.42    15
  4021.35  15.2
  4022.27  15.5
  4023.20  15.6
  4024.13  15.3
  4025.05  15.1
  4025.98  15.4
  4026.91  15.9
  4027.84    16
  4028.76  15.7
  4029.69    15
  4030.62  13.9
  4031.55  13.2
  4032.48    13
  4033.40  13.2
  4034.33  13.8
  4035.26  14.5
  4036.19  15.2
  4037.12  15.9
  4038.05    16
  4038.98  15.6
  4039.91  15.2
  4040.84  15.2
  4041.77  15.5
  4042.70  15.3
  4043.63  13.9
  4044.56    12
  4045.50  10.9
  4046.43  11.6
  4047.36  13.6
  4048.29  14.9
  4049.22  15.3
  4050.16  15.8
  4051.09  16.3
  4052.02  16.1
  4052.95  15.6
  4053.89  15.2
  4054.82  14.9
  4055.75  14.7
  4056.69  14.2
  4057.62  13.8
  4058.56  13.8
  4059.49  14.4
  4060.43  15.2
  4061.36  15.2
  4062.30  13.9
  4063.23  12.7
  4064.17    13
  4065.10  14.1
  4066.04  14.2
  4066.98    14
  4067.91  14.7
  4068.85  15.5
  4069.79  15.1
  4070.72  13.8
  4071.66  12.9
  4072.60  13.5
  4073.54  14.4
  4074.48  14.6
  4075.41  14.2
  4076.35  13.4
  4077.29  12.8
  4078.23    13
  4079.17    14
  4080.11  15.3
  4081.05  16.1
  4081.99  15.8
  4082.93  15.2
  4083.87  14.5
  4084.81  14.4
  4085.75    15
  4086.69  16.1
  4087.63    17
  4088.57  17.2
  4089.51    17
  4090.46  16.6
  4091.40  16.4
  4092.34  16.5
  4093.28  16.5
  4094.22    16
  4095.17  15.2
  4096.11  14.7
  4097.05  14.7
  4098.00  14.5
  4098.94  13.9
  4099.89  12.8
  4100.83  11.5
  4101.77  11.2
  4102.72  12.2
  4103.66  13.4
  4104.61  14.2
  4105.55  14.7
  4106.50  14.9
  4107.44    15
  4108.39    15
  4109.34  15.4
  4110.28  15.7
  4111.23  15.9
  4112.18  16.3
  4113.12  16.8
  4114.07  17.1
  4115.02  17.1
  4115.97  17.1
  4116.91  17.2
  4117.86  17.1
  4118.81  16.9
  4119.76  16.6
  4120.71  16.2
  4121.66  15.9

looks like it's 1.6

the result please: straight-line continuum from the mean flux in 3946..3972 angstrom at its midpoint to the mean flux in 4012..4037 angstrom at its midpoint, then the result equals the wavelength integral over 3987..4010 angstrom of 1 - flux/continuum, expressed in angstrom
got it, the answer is -4.0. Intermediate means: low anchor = 8.82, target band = 14.6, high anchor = 14.9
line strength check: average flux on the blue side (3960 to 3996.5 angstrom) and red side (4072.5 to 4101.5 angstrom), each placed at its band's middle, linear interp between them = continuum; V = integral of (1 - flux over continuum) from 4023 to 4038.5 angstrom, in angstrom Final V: -2.7 angstrom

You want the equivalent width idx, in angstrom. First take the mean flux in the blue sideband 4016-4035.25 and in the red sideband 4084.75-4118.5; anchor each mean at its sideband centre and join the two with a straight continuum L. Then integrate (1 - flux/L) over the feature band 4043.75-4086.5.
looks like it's 2.3 angstrom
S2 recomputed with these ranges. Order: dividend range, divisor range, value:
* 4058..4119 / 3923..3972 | 1.92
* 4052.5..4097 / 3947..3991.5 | 1.42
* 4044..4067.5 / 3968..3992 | 1.27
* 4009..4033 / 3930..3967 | 1.82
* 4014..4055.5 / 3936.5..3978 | 1.70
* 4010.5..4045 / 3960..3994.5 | 1.44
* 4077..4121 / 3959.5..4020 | 1.25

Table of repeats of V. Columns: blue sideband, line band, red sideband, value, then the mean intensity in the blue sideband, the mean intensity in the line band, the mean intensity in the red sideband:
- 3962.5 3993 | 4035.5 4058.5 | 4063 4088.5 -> -2.48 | 10.3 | 14.7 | 14.5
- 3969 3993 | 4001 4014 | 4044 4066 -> -2.19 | 11.7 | 14.8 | 14.2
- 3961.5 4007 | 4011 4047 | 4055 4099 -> -4.58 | 11.5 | 14.7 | 14.8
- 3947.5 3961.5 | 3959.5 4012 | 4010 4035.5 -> 5.72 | 11.4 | 11.8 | 14.9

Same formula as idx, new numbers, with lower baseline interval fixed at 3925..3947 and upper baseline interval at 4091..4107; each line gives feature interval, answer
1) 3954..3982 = -2.8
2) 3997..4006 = -4.8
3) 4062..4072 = -1.0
